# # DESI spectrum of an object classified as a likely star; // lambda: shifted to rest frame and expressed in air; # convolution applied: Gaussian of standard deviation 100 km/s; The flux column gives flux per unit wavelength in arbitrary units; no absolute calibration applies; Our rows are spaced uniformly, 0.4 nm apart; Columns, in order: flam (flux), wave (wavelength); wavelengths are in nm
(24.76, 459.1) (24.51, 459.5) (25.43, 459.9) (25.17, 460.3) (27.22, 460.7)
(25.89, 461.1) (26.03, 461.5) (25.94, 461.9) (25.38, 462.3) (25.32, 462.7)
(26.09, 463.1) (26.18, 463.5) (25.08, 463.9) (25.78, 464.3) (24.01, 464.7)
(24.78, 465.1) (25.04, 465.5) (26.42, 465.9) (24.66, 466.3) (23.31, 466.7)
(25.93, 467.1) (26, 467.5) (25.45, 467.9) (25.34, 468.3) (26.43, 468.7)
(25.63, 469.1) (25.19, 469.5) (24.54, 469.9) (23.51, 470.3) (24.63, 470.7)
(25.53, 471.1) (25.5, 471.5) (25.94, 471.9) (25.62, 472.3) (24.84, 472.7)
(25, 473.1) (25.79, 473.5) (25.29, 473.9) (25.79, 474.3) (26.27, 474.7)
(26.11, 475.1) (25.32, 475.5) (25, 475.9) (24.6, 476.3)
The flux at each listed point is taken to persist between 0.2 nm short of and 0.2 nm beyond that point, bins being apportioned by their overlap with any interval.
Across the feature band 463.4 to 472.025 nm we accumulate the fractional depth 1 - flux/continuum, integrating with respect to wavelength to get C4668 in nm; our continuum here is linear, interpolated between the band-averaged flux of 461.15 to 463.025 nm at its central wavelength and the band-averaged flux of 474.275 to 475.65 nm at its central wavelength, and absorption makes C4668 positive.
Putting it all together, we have 0.20 nm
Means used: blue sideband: 25.7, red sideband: 25.9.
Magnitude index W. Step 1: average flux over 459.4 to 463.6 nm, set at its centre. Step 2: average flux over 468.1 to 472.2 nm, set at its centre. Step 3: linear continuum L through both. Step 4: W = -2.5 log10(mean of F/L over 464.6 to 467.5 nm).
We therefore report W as 0.02 mag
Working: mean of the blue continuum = 25.8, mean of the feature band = 25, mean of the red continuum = 25.2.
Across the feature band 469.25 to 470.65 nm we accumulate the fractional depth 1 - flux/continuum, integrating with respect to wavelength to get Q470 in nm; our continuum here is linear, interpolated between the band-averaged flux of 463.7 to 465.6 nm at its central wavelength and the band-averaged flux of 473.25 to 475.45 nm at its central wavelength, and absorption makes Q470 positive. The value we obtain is 0.05 nm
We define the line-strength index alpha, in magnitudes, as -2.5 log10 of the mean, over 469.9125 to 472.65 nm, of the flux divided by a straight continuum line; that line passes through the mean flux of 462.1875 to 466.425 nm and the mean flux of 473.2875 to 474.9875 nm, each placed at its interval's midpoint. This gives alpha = 0.03 mag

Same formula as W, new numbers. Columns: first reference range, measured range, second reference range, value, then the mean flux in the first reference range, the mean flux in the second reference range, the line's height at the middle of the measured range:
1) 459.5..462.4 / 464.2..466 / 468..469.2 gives 0.03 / 25.8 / 25.8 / 25.8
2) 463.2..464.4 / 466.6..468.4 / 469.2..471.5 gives 0.00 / 25.7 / 24.8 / 25.2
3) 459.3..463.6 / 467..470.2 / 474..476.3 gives 0.01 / 25.7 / 25.6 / 25.7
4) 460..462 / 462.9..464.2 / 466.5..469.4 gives 0.00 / 26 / 25.4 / 25.8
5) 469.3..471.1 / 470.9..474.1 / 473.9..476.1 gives -0.01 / 24.6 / 25.7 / 25.1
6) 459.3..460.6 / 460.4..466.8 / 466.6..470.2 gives -0.01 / 25.2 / 25.3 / 25.3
